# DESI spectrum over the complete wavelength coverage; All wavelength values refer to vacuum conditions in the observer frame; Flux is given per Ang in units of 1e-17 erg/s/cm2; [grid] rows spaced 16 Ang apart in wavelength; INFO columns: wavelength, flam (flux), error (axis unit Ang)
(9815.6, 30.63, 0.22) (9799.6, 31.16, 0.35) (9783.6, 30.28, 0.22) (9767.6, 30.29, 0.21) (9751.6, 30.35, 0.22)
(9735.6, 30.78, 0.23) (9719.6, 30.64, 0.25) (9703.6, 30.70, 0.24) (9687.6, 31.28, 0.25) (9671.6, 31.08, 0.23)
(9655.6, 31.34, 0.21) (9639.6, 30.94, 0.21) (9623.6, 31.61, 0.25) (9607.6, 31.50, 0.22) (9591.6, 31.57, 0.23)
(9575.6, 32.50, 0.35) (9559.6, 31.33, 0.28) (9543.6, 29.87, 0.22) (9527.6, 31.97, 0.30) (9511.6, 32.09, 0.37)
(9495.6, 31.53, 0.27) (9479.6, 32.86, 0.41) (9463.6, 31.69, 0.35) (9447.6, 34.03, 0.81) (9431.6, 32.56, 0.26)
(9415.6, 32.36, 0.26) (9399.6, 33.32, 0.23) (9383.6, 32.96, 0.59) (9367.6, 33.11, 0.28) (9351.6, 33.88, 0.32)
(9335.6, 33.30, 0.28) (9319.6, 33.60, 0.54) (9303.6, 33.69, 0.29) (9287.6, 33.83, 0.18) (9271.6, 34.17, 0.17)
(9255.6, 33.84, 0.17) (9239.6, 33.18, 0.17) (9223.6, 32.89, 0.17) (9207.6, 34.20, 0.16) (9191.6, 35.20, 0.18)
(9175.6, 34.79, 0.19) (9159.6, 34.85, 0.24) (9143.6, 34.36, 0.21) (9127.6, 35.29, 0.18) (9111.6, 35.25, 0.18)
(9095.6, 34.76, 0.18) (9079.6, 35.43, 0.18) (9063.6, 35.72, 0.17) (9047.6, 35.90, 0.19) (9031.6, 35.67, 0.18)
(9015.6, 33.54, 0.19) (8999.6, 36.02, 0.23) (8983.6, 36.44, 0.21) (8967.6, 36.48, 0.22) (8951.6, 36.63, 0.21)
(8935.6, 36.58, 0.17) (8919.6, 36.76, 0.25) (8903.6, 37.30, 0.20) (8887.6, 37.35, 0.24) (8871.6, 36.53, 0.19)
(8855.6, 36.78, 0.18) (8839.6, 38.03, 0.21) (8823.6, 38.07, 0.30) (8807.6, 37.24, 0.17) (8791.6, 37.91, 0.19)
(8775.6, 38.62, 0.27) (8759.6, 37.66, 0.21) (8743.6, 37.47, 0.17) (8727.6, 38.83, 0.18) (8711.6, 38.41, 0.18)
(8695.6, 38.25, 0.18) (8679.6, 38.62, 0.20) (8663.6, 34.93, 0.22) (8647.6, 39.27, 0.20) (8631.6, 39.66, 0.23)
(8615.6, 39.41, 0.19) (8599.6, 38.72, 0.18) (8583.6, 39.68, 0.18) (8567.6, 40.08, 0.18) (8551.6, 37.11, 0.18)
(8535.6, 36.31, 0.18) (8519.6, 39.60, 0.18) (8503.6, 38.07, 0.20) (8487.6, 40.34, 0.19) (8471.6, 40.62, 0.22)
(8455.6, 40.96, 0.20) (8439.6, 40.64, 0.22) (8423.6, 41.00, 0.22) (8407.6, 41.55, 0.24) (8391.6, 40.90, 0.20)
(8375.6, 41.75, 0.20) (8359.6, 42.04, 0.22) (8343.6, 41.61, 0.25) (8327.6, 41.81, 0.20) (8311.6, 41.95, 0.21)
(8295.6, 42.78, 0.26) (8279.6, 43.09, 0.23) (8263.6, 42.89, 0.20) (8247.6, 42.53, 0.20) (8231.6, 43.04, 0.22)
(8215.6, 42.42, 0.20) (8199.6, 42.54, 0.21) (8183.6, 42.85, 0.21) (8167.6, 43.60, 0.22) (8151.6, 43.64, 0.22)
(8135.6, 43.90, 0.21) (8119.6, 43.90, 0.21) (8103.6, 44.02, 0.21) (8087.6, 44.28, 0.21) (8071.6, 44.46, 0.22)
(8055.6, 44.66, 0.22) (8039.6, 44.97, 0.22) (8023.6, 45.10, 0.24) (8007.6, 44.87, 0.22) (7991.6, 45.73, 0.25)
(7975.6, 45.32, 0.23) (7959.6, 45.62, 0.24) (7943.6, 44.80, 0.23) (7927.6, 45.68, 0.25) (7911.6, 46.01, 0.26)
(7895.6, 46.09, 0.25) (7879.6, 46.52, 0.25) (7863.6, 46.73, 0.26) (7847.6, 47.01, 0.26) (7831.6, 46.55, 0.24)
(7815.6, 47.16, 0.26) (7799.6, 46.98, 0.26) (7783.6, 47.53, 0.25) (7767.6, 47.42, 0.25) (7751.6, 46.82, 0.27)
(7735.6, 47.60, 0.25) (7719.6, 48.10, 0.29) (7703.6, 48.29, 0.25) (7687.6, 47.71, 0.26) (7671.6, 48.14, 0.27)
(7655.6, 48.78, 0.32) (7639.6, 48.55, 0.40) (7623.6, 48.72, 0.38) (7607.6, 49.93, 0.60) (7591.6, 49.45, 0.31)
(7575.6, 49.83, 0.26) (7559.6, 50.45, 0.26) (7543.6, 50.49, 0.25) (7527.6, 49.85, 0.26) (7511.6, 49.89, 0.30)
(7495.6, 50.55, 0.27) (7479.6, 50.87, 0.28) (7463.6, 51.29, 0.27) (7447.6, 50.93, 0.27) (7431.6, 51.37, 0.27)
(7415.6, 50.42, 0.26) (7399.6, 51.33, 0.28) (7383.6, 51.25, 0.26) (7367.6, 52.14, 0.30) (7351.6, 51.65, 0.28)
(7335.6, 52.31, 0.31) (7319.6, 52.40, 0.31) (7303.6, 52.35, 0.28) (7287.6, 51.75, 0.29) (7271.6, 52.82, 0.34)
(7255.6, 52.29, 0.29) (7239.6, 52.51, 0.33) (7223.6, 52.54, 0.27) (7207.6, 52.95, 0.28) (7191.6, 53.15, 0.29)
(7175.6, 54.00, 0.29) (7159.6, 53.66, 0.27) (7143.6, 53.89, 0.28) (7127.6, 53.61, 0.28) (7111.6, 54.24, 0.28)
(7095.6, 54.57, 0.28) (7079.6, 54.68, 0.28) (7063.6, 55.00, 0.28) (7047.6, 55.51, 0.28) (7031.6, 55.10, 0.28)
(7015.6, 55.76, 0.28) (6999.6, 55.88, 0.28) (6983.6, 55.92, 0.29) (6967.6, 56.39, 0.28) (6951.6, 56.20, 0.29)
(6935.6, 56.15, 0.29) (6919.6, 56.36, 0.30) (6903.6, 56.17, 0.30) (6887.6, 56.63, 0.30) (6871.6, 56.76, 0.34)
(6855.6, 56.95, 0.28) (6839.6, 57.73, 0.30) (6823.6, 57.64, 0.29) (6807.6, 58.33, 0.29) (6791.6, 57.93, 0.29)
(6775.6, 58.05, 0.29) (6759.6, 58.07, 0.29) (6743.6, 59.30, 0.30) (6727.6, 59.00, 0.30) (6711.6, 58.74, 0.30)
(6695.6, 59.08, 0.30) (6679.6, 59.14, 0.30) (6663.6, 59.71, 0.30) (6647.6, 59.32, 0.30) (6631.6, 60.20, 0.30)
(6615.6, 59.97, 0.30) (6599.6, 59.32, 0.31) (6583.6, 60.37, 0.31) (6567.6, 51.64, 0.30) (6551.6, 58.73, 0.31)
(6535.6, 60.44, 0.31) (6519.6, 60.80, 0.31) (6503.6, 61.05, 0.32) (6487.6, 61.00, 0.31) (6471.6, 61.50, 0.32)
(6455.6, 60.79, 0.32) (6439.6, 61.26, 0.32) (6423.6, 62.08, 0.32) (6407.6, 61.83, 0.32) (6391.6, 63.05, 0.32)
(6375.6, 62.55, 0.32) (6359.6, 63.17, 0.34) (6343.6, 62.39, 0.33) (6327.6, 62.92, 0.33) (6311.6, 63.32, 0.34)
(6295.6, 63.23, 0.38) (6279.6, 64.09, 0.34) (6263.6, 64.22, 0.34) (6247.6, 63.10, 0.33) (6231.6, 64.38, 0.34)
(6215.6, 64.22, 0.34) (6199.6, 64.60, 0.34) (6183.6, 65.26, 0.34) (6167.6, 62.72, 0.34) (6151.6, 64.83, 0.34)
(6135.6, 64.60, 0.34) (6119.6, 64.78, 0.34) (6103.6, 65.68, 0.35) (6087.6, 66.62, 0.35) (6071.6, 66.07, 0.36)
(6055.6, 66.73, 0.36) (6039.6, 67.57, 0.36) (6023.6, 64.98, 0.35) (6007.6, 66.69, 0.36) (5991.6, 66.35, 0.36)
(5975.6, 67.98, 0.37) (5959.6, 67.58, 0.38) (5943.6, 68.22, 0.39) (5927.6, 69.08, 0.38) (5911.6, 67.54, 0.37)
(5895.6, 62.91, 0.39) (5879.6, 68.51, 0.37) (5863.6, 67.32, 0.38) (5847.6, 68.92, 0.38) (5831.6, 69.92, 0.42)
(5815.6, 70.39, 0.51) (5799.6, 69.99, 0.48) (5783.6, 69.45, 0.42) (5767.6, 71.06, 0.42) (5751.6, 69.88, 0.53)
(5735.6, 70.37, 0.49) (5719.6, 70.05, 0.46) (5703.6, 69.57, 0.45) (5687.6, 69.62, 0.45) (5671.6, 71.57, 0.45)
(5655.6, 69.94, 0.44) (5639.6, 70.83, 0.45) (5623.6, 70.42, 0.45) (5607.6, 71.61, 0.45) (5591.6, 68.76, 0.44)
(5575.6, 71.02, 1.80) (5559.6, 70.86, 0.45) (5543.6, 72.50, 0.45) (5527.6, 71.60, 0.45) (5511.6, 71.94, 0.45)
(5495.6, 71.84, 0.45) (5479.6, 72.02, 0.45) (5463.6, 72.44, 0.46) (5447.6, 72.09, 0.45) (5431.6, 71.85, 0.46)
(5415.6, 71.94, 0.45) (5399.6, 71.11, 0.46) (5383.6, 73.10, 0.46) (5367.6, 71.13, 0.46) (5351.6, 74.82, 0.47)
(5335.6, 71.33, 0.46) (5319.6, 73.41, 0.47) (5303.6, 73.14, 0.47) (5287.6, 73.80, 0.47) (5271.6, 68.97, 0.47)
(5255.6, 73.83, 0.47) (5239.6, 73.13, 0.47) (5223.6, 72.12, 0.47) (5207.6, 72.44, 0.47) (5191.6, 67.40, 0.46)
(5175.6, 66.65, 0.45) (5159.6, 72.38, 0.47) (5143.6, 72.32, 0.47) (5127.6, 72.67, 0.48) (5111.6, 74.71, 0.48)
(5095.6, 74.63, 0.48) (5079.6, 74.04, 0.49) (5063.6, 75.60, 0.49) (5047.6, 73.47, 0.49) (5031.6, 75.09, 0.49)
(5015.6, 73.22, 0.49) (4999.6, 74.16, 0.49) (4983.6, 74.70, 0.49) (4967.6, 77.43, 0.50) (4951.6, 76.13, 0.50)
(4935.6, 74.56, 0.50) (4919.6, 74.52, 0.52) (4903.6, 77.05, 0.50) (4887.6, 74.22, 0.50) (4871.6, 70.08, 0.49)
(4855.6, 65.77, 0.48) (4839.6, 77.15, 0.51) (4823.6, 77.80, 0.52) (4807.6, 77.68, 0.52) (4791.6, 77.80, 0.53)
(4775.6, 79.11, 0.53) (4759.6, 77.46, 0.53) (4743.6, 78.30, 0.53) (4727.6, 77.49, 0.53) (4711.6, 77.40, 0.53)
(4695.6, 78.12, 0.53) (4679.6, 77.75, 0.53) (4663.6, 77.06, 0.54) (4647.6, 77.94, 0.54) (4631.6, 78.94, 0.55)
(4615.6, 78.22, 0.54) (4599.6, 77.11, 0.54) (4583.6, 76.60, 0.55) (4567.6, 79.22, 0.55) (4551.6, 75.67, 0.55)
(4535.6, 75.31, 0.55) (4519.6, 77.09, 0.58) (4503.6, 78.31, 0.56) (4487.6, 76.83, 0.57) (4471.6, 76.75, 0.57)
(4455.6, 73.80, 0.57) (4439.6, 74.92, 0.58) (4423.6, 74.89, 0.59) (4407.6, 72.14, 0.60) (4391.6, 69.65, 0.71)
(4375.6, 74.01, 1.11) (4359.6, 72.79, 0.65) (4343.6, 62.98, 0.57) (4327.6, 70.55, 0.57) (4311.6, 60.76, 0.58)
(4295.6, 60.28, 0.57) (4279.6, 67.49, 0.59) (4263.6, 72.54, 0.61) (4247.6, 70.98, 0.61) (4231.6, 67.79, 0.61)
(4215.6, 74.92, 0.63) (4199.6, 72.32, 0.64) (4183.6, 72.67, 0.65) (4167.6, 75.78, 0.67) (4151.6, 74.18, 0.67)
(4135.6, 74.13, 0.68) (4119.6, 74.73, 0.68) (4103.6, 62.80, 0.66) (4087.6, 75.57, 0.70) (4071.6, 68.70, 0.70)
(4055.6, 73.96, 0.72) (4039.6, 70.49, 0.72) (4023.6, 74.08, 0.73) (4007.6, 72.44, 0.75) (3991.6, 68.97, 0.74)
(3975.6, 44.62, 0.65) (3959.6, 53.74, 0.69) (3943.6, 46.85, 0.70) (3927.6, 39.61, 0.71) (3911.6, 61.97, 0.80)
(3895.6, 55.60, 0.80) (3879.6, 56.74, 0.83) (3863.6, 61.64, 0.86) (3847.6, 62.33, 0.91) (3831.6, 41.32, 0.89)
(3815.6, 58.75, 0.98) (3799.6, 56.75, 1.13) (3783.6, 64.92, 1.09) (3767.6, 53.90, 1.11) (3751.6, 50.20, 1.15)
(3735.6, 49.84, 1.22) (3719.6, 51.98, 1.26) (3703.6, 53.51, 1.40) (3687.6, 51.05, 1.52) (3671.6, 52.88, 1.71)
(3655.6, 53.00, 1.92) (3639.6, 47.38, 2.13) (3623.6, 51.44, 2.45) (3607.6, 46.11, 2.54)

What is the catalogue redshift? 0.00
